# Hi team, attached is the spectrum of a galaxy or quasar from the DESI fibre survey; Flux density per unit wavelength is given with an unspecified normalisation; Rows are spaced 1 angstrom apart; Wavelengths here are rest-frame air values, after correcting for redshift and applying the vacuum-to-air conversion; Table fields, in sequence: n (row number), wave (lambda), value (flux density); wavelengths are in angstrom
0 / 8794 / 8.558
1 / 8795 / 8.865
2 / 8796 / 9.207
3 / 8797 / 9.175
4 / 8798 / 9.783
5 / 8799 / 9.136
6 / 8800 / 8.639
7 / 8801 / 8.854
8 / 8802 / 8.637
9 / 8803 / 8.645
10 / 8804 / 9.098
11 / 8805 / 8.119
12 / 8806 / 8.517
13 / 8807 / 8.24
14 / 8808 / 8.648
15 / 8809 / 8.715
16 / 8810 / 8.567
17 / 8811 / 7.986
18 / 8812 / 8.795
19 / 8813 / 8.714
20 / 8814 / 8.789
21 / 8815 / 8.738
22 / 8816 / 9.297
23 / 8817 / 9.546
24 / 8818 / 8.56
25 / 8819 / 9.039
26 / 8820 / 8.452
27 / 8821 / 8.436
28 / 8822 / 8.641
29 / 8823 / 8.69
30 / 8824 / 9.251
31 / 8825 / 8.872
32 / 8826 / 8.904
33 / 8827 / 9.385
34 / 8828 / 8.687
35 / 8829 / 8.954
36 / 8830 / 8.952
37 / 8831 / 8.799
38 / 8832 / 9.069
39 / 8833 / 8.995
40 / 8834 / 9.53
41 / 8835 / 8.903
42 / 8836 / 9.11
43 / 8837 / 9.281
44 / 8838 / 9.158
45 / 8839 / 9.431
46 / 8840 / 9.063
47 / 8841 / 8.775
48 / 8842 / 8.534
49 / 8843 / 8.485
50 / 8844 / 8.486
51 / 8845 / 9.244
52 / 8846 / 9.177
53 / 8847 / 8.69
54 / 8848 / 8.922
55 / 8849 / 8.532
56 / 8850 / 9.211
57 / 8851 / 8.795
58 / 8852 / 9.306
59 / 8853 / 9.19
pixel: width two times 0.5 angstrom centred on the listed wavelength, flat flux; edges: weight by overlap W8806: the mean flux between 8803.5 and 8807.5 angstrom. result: 8.49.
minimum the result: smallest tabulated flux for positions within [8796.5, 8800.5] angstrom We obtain 8.639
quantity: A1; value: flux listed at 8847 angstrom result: 8.69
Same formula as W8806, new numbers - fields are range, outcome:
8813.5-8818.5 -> 8.99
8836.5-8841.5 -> 9.14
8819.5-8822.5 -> 8.51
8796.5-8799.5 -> 9.36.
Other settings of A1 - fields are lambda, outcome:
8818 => 8.56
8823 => 8.69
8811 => 7.986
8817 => 9.546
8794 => 8.558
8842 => 8.534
